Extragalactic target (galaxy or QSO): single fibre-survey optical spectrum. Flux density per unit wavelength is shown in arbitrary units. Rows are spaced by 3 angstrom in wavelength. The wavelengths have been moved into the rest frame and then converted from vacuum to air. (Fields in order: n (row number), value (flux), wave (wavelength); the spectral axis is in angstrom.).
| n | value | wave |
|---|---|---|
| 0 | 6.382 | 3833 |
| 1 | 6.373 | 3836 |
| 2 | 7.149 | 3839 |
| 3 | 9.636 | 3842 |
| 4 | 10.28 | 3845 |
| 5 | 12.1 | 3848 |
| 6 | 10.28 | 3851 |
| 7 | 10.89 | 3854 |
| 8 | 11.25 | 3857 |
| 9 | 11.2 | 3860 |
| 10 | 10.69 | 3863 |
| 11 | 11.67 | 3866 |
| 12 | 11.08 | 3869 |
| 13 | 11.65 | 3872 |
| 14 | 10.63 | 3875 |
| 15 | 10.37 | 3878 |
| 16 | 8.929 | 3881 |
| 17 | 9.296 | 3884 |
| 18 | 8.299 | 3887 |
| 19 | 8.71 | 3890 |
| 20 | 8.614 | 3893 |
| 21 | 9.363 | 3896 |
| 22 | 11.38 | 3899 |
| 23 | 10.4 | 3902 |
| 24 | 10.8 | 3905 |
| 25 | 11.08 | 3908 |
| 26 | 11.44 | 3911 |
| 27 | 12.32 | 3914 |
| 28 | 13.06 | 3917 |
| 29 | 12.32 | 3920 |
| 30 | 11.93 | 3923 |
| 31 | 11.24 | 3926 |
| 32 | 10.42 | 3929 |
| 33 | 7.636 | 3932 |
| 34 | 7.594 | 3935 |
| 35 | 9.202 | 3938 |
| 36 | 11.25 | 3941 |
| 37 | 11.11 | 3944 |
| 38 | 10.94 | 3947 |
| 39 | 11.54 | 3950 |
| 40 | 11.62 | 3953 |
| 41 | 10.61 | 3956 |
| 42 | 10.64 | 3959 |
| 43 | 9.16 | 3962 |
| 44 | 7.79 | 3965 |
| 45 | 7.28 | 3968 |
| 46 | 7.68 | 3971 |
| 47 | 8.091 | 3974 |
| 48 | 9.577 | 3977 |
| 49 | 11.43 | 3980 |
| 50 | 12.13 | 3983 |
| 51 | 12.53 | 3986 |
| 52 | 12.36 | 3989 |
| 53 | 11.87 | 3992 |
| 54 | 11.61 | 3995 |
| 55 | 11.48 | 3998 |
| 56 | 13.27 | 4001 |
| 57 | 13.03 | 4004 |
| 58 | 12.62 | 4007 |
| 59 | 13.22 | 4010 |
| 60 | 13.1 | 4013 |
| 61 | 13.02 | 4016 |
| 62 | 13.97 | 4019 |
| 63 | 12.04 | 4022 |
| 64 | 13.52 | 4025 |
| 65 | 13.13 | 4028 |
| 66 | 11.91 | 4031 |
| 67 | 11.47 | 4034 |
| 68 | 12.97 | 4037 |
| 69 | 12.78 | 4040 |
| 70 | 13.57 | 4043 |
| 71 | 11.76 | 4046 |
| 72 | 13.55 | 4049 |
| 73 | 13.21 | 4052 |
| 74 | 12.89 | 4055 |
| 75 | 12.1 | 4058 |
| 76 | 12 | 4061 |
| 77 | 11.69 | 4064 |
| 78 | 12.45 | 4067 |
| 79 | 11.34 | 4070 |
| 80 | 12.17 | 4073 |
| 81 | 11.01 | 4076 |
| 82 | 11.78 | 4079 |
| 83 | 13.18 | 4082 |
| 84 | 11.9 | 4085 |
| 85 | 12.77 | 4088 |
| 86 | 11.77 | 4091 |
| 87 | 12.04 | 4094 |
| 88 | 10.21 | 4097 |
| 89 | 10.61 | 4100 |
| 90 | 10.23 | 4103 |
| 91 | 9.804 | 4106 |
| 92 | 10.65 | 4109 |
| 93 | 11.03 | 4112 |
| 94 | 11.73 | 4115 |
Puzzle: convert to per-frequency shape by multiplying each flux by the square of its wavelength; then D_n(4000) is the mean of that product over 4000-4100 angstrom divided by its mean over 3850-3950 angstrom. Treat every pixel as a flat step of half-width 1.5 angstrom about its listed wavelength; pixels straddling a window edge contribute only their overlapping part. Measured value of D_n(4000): 1.27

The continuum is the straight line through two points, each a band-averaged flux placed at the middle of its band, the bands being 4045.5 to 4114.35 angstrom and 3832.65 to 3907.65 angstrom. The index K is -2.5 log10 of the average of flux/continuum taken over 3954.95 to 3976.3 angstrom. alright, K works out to 0.23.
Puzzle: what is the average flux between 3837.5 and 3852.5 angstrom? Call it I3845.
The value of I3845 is 9.89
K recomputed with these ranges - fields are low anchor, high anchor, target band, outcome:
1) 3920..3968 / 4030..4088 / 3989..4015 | -0.117 mag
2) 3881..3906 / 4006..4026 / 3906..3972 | 0.040 mag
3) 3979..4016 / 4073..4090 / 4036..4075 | -0.023 mag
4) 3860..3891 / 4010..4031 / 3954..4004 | 0.163 mag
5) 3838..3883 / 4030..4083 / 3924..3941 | 0.181 mag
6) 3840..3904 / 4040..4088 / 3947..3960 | 0.006 mag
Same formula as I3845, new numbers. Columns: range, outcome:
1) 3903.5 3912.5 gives 11.1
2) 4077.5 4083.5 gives 12.5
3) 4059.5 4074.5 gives 11.9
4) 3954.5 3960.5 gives 10.6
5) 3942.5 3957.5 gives 11.2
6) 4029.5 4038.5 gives 12.1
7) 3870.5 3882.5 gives 10.4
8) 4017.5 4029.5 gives 13.2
